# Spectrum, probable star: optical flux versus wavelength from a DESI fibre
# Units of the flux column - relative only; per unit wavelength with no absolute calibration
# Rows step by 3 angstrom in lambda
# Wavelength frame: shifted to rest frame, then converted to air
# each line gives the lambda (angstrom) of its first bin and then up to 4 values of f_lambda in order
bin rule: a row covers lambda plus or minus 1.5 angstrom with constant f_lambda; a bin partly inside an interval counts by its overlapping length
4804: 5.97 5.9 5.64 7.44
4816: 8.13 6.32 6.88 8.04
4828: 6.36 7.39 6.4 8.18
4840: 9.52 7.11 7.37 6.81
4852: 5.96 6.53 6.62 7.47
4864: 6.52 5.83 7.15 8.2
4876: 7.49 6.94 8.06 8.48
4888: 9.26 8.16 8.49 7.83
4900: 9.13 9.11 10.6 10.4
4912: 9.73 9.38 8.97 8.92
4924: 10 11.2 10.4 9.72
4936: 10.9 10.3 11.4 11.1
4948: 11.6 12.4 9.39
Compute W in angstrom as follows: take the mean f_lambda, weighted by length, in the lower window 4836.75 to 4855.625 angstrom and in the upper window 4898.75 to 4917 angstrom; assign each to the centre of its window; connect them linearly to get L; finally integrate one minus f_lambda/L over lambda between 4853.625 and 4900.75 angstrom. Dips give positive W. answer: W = 5.2 angstrom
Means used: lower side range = 7.34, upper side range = 9.71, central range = 7.61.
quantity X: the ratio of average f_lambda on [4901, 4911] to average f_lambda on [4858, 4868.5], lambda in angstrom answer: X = 1.5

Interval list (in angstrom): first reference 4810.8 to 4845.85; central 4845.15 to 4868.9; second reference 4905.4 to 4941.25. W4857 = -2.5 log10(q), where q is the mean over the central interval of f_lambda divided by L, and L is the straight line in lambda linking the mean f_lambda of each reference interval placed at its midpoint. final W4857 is 0.23 mag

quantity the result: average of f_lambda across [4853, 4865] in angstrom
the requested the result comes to 6.76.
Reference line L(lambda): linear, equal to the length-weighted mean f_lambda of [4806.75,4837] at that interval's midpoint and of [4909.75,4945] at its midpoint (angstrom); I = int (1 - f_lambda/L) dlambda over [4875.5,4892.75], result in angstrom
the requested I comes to 1.4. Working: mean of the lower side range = 6.96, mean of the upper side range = 10.1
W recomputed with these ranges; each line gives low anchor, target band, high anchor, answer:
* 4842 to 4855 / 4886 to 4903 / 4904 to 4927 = 0.43 angstrom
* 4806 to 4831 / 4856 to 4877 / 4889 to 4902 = 2.29 angstrom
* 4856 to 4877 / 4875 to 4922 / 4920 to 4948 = -0.78 angstrom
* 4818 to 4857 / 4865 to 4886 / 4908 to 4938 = 2.51 angstrom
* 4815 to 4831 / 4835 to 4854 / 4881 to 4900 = 0.26 angstrom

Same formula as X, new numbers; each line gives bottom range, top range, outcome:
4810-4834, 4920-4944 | 1.47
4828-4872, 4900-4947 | 1.44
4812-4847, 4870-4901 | 1.10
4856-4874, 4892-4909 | 1.32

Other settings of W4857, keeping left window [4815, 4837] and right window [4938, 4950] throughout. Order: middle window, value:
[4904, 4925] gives 0.05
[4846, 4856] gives 0.21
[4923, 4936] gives 0.03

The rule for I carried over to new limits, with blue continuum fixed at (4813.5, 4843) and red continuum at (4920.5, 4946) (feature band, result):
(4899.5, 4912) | -0.2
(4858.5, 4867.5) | 1.9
